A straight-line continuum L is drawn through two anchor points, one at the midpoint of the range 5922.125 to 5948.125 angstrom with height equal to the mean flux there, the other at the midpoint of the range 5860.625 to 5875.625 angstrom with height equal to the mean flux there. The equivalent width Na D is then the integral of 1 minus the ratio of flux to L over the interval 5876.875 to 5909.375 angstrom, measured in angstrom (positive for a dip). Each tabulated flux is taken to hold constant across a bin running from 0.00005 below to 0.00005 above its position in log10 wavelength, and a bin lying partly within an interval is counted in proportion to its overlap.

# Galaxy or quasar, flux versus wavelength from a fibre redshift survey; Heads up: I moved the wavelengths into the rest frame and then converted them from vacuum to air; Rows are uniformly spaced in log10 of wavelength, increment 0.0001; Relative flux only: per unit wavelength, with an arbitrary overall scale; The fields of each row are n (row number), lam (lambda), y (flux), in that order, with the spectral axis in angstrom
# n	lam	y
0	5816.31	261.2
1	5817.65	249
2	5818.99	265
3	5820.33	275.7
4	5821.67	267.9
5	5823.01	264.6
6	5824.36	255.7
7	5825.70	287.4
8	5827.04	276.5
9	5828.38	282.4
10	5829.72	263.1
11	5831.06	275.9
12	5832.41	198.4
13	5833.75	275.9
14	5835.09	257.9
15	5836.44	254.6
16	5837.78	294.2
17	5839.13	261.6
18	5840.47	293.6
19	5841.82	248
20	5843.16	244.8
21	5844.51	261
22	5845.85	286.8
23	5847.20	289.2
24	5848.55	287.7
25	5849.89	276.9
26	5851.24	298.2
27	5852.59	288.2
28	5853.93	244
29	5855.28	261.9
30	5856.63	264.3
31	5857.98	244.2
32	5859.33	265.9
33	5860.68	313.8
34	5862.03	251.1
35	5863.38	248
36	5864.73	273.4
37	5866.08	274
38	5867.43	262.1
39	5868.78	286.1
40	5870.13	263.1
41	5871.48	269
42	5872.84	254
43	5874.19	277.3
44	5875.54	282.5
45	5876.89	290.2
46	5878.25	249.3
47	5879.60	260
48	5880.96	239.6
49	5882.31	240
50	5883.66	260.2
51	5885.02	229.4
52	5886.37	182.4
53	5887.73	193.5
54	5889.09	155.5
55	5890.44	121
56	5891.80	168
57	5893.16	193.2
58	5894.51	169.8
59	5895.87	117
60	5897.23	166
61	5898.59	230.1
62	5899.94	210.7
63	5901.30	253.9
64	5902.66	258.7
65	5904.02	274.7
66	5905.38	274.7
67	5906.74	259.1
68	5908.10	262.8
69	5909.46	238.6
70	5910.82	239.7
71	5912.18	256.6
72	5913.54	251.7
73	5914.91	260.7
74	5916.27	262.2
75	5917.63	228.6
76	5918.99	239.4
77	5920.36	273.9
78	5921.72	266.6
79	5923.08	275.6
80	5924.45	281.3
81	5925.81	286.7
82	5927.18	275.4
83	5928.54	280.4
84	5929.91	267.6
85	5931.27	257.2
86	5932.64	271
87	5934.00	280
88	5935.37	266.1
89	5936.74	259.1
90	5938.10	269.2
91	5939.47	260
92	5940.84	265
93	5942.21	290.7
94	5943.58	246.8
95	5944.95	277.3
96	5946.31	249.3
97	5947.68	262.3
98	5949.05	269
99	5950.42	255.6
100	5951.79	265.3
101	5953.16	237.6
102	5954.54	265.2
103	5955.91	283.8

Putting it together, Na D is 6.2 angstrom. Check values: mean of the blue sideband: 269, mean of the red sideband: 270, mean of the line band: 218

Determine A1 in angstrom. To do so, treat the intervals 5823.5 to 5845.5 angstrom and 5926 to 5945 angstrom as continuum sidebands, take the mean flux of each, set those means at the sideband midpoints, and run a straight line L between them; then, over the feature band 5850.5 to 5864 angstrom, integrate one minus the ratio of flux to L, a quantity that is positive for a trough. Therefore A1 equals -0.1 angstrom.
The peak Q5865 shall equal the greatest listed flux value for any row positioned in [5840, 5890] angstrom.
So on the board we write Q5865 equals 313.8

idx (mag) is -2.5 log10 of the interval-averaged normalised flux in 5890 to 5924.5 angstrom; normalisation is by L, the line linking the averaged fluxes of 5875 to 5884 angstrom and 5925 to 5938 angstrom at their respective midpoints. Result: 0.15 mag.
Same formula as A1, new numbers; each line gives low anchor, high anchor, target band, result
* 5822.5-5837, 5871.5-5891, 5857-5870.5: -1.4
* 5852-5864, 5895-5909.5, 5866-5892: 1.1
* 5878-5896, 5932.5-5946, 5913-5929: -1.4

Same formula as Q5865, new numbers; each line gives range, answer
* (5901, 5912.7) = 274.7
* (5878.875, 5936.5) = 286.7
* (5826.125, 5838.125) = 294.2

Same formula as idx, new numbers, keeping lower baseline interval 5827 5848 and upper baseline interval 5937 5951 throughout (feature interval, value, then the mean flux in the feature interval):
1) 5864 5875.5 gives -0.019 mag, 271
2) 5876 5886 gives 0.060 mag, 251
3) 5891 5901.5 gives 0.392 mag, 185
